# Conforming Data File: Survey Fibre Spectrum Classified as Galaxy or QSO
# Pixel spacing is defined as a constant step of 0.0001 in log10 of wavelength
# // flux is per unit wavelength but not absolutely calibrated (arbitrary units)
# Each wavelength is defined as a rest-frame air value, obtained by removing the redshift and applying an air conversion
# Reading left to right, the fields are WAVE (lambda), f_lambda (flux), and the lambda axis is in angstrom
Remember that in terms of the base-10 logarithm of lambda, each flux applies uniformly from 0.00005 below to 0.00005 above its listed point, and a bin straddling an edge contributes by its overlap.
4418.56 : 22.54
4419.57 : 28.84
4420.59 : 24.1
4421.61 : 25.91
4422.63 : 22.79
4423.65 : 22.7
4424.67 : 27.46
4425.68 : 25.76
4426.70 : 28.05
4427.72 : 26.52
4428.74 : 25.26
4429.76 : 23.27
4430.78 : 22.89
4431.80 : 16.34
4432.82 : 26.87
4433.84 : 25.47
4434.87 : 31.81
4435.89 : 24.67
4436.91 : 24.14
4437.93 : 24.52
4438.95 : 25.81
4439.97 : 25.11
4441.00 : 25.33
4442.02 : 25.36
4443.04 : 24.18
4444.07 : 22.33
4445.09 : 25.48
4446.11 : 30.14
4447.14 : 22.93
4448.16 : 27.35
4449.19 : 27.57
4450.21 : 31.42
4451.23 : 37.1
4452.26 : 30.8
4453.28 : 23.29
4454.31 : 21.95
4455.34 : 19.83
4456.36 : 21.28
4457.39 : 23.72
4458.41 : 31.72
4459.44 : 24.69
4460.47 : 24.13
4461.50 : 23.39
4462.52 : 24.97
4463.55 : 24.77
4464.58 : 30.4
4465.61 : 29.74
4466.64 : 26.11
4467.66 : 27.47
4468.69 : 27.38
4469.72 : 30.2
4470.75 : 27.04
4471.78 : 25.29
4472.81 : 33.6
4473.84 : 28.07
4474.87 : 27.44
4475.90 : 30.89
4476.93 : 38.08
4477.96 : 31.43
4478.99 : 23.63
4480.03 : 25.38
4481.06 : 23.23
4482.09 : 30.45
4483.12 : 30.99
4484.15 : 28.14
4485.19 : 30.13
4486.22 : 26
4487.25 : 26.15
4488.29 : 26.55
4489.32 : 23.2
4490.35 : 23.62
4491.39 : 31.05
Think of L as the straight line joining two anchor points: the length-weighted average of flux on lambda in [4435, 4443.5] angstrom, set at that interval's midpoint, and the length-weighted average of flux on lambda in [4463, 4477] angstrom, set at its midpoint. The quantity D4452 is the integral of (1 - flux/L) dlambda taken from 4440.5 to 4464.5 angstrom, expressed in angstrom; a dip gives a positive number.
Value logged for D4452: 0.7 angstrom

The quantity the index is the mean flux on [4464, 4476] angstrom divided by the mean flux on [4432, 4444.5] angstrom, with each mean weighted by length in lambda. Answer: 1.13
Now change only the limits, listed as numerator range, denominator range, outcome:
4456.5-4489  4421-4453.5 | 1.07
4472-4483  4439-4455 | 1.10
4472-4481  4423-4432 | 1.20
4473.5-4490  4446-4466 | 1.06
